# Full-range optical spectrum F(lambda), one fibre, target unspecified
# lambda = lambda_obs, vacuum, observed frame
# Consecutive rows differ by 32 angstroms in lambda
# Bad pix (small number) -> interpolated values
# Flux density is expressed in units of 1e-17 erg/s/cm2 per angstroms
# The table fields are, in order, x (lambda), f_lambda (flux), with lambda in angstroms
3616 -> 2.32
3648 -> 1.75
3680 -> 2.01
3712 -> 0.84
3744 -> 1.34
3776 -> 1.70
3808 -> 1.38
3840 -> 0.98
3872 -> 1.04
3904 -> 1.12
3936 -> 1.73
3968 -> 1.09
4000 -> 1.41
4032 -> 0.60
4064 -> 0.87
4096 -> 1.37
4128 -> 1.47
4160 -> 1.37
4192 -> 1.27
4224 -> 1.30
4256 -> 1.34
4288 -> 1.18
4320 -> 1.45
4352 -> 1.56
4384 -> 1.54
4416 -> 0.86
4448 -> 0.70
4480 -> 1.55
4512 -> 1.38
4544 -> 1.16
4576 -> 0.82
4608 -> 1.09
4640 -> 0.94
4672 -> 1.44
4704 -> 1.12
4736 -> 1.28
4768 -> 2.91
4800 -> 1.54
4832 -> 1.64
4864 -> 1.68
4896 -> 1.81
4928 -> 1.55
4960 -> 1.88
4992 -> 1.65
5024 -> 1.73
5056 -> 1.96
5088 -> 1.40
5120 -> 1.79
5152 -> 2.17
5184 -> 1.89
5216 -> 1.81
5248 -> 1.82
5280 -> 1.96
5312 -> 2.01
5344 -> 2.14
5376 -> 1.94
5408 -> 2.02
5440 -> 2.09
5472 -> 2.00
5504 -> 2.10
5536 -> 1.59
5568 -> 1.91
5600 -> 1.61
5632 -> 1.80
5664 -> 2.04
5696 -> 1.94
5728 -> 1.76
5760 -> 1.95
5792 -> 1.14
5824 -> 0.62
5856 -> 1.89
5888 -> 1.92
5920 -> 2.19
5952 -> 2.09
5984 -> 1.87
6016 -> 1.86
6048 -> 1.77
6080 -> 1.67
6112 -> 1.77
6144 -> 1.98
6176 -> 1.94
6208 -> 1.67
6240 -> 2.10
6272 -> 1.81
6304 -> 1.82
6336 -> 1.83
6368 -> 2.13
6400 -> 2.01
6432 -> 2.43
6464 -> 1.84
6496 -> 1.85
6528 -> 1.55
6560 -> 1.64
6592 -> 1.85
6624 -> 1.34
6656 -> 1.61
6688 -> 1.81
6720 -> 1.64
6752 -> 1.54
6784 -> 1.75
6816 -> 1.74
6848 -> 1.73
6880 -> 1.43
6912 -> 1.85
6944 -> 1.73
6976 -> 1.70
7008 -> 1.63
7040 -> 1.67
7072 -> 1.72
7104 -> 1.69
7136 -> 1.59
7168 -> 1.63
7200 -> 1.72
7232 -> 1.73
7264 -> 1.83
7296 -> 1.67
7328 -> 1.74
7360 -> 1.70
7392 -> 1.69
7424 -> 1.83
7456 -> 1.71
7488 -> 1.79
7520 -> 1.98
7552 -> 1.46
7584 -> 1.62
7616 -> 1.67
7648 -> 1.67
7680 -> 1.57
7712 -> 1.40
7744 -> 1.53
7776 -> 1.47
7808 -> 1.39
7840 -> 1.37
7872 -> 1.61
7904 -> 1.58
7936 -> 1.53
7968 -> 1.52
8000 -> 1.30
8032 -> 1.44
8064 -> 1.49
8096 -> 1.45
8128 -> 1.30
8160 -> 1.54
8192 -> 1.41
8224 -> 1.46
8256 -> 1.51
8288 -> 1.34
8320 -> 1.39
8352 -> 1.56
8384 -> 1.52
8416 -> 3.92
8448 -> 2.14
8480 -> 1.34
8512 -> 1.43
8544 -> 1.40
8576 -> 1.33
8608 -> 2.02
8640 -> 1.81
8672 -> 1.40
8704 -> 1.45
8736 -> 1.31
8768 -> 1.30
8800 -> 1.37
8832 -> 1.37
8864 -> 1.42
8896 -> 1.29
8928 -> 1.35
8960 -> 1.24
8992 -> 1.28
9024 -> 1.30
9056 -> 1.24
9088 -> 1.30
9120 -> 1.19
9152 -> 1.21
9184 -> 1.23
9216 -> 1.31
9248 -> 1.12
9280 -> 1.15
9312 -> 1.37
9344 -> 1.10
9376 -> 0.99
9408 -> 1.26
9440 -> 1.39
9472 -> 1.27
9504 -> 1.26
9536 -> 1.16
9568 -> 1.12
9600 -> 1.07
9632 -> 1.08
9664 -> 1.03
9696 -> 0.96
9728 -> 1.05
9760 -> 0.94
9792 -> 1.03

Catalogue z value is 0.28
